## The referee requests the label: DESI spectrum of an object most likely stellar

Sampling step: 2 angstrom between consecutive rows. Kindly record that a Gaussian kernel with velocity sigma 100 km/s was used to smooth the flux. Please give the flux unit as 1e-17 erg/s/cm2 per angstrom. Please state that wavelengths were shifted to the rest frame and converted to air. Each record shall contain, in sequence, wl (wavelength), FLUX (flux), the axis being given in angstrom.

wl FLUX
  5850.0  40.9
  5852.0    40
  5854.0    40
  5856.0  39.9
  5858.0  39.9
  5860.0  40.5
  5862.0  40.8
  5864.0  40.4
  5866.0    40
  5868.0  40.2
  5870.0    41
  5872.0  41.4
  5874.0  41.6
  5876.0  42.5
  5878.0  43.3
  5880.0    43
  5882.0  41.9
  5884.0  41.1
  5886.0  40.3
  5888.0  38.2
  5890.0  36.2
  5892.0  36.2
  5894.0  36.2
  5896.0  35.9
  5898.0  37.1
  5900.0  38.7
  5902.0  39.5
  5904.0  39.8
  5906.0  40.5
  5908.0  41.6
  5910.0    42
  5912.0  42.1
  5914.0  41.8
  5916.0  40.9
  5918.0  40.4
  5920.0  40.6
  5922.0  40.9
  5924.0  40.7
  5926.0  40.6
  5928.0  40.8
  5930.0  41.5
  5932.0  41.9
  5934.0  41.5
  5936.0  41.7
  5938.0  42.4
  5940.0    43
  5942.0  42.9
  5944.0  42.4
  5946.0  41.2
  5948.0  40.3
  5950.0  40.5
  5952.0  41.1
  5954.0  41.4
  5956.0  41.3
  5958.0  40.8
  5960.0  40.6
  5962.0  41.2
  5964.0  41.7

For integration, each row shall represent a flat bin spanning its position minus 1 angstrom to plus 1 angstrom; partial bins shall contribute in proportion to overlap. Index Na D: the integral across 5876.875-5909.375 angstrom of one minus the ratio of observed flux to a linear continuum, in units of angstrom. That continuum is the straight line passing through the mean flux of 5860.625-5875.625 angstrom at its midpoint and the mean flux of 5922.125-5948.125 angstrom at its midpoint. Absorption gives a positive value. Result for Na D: 1.38 angstrom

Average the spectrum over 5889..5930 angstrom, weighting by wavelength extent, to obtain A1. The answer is 39.7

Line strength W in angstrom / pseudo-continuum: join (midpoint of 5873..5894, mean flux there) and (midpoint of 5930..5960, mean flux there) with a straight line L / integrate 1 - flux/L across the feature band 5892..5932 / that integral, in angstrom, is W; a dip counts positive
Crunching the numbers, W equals 0.8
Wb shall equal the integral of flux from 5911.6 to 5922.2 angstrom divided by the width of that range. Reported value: 41.1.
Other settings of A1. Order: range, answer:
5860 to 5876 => 40.9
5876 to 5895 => 39.8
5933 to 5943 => 42.3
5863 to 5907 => 39.8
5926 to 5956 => 41.6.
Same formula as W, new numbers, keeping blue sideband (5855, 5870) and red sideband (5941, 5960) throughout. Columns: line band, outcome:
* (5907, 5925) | -0.14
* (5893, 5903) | 0.79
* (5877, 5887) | -0.35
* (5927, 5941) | -0.25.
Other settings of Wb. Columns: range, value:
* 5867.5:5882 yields 41.9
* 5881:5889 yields 40.4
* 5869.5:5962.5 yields 40.7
